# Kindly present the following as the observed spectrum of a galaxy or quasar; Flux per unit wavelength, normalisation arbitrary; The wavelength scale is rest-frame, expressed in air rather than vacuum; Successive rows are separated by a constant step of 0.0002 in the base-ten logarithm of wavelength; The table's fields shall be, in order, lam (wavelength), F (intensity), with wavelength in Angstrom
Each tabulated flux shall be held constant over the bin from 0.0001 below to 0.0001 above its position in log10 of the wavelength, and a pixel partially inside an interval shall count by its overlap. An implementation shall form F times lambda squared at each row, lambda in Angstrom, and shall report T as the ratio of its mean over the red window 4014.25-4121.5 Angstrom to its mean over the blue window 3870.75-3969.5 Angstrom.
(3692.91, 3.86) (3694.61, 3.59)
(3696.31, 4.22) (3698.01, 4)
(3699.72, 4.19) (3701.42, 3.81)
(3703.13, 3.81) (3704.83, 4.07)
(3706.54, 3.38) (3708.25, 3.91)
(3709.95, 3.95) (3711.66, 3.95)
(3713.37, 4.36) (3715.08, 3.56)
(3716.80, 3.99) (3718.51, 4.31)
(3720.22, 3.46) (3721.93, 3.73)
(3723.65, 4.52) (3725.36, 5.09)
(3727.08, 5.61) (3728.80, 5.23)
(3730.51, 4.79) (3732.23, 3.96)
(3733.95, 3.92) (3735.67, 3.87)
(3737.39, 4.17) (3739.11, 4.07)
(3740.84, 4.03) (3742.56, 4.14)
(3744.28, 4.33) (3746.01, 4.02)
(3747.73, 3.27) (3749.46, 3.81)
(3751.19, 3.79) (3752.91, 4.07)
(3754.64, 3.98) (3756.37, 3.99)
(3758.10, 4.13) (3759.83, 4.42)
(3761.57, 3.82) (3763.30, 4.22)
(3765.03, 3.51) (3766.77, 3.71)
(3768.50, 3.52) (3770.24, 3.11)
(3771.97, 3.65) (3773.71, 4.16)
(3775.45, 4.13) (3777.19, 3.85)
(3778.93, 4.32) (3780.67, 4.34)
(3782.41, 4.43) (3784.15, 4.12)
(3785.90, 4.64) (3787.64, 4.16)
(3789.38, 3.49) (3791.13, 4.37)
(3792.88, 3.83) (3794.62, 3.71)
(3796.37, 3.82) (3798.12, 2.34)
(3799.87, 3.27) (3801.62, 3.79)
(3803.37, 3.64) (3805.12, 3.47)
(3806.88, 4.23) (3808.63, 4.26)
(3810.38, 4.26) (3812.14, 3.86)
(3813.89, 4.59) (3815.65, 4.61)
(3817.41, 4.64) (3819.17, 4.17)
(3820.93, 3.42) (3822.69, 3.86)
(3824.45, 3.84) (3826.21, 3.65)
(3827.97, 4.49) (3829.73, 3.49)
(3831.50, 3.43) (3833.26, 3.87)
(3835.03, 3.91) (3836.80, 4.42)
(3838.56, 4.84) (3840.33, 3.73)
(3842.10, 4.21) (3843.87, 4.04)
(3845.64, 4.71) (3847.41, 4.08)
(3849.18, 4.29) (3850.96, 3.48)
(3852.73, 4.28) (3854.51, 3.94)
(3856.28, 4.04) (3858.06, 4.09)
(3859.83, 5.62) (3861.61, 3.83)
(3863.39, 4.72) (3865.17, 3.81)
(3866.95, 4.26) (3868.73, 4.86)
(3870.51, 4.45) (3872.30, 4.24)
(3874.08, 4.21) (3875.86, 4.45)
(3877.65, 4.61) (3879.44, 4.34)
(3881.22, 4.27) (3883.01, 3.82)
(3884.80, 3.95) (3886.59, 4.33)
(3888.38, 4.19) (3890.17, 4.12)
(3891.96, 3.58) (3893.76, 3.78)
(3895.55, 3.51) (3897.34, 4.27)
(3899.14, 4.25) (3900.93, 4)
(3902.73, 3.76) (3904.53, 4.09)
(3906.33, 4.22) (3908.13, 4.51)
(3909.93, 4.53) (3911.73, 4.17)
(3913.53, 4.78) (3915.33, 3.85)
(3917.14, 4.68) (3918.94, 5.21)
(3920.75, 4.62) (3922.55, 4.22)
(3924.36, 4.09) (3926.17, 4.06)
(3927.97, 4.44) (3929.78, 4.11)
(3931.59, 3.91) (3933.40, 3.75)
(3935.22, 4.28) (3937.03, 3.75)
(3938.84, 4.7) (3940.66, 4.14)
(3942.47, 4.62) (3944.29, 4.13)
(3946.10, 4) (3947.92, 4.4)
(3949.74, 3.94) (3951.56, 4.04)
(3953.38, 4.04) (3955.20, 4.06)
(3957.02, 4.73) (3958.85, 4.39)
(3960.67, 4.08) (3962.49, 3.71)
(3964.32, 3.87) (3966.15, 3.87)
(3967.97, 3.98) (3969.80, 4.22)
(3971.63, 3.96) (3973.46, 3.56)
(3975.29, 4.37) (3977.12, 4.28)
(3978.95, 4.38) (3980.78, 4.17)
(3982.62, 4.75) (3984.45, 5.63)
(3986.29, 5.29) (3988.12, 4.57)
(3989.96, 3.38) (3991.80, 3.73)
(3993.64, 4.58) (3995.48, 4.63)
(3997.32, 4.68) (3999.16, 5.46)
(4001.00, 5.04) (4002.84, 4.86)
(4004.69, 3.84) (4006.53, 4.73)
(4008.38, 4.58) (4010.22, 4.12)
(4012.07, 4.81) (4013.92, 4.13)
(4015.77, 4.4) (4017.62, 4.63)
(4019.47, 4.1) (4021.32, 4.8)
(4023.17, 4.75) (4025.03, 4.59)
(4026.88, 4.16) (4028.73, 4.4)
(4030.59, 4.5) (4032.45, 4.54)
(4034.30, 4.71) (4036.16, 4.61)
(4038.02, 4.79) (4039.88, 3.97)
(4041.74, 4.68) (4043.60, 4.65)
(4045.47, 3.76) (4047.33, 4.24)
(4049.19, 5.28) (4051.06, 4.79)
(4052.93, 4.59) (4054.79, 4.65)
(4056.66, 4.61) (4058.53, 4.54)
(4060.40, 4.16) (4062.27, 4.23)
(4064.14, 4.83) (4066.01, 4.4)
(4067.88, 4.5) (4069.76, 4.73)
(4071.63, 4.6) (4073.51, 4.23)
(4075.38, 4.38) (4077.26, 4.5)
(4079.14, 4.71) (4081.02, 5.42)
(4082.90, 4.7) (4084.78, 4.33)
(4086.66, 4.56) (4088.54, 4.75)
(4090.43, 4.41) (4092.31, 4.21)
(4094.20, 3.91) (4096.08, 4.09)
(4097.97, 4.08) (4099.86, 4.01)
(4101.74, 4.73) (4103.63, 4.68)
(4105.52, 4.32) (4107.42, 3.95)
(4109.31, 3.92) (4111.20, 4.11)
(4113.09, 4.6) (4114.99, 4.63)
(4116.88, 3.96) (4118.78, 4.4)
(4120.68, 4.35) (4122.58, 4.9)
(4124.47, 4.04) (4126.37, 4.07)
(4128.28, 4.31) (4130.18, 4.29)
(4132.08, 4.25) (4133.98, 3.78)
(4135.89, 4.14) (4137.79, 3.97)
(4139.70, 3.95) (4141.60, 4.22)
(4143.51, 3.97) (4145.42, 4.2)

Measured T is 1.15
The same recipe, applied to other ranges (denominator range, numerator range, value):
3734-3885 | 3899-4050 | 1.17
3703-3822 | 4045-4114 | 1.30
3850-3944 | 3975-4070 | 1.14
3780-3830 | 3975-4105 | 1.28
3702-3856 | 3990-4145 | 1.27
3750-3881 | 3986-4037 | 1.23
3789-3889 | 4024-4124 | 1.23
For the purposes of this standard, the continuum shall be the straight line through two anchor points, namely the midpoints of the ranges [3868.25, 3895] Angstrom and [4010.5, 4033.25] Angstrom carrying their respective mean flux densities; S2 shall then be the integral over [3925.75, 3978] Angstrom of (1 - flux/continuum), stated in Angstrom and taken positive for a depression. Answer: 2.6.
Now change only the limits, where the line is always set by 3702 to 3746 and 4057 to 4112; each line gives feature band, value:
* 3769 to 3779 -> 0.9 Angstrom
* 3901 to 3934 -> 0.2 Angstrom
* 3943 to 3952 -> 0.4 Angstrom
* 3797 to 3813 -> 2.0 Angstrom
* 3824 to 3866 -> 1.3 Angstrom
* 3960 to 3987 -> 0.4 Angstrom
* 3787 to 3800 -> 1.8 Angstrom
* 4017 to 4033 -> -0.4 Angstrom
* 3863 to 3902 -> 0.9 Angstrom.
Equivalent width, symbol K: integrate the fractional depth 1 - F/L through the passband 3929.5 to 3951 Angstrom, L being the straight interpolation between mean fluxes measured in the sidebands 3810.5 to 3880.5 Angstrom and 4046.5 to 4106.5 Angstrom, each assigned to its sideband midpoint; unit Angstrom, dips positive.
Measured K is 0.9 Angstrom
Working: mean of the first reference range 4.19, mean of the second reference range 4.5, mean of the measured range 4.14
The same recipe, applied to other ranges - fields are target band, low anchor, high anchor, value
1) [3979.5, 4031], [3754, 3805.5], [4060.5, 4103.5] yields -2.77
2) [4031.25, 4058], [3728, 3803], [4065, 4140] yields -1.74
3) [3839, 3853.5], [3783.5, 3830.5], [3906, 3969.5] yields -0.39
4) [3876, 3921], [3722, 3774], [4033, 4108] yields 0.61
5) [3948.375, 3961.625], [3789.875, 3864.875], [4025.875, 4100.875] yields 0.26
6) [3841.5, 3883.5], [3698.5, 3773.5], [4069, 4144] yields -1.53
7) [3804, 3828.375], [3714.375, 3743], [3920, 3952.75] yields 0.83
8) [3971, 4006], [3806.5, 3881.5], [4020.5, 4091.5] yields -0.39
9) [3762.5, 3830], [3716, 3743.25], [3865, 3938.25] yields 5.43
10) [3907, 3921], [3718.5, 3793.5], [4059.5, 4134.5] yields -1.03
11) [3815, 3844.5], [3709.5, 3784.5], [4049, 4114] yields 0.99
